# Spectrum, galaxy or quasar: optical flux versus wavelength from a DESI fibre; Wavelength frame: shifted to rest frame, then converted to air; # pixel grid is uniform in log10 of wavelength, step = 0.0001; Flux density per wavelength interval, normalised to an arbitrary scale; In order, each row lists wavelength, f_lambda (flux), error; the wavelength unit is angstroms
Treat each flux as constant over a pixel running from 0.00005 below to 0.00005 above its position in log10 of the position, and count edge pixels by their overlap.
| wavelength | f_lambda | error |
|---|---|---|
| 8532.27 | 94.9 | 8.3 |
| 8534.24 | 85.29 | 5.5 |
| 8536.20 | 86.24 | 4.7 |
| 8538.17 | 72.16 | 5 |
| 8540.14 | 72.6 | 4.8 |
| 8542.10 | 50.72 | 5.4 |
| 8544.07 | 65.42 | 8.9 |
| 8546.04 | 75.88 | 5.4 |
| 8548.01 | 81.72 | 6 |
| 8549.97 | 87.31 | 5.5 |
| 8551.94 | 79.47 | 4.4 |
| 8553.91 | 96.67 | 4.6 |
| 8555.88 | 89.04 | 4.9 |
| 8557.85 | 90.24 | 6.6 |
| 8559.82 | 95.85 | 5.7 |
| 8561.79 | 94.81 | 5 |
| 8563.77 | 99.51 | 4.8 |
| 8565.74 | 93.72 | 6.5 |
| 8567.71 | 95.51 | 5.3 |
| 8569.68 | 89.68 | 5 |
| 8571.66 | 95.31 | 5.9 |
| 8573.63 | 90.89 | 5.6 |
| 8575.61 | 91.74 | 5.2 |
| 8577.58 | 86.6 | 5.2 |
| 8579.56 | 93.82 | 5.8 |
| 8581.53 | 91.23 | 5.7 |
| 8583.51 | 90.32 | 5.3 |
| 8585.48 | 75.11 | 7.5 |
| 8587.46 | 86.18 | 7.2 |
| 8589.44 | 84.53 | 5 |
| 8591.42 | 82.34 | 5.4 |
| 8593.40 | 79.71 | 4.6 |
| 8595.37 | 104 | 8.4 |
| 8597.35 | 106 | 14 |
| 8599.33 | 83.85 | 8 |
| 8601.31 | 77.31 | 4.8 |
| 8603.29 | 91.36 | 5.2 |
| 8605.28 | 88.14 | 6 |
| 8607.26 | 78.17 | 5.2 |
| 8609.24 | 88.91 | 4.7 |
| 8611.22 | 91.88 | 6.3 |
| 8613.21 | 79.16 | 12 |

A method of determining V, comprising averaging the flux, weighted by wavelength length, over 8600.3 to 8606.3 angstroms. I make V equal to 85.5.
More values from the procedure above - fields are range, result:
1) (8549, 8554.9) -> 87.8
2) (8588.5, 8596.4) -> 87.8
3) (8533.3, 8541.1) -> 79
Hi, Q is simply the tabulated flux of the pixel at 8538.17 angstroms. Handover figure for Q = 72.16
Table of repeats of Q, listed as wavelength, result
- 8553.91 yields 96.67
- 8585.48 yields 75.11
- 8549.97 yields 87.31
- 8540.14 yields 72.6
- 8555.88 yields 89.04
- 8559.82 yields 95.85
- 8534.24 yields 85.29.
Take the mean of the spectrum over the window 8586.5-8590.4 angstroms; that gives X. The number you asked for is 85.3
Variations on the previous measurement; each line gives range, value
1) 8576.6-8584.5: 90.5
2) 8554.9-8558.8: 89.6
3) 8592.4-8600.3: 93.5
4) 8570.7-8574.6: 93.2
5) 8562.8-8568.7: 96.4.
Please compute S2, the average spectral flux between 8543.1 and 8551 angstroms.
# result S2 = 77.6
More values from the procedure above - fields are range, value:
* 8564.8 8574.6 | 93.1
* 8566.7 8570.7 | 92.6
